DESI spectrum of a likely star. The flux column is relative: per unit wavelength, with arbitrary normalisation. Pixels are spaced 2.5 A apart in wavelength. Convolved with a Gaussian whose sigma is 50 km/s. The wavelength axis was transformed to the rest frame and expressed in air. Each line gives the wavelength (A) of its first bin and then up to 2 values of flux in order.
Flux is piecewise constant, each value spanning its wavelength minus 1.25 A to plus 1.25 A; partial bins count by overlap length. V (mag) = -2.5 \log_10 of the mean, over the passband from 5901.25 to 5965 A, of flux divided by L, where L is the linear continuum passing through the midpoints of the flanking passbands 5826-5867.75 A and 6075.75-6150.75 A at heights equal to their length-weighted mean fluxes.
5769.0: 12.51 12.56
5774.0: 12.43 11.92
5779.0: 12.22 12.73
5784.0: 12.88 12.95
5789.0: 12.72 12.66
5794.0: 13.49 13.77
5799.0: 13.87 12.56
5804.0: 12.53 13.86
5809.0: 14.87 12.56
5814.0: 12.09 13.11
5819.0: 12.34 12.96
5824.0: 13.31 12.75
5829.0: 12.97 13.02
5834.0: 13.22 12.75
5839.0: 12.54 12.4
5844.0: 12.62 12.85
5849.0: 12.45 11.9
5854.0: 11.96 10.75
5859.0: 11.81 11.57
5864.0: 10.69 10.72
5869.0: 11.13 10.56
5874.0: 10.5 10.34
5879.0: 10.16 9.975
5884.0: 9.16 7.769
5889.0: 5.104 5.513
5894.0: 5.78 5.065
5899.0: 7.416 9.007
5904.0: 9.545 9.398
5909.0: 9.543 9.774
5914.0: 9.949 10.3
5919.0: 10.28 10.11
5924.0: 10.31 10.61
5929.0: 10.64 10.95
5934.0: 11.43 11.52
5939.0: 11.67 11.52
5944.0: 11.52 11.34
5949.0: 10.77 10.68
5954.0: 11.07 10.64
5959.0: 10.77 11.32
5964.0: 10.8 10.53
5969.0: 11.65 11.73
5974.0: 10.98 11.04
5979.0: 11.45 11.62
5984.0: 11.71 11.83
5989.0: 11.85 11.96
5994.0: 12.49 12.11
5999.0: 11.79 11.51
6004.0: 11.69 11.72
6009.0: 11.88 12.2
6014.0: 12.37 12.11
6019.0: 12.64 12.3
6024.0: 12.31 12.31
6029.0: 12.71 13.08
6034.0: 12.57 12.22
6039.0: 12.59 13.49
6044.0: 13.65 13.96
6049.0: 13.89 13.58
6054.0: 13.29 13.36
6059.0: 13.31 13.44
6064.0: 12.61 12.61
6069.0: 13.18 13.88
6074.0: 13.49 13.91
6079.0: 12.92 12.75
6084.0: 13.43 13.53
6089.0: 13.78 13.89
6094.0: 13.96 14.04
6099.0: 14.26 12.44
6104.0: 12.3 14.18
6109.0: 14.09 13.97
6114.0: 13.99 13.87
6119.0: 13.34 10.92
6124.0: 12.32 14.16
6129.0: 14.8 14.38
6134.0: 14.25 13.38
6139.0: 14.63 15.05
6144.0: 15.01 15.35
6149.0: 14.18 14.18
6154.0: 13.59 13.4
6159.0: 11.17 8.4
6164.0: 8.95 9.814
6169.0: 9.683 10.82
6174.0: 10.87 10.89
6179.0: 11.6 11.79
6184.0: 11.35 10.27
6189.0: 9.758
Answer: 0.19 mag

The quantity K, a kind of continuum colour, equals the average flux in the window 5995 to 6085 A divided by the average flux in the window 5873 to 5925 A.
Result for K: 1.5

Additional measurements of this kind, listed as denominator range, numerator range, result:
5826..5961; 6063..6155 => 1.30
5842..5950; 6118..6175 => 1.25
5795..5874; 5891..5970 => 0.81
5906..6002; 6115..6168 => 1.18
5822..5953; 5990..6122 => 1.23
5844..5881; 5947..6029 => 1.03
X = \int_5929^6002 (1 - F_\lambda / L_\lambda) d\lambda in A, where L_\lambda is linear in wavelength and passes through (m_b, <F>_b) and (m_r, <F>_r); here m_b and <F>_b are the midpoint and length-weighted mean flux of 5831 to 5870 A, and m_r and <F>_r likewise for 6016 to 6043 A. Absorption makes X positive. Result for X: 6.0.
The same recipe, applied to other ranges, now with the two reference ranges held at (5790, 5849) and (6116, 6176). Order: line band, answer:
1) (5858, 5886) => 5.3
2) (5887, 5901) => 7.4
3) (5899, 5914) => 4.2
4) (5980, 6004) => 1.9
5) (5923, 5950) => 3.7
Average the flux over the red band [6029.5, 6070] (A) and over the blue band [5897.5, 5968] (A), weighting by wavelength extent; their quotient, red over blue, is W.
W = 1.3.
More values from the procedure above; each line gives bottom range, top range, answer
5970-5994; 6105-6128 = 1.16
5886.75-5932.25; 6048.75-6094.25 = 1.52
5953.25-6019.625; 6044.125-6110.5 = 1.16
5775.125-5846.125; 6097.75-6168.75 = 1.02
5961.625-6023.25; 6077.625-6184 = 1.10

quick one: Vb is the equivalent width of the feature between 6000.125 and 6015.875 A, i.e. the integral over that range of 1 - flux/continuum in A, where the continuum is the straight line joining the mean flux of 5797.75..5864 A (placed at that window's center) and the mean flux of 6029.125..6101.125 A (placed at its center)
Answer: 1.5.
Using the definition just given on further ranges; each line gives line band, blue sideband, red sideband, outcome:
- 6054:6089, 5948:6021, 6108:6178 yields -2.9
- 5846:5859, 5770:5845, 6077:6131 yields 1.1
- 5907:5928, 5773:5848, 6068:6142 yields 4.9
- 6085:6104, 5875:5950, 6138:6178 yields -3.4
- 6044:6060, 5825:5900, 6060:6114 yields -0.7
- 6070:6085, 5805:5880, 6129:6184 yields -1.2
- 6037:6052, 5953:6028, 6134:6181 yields -2.0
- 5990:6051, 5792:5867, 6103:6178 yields 1.3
